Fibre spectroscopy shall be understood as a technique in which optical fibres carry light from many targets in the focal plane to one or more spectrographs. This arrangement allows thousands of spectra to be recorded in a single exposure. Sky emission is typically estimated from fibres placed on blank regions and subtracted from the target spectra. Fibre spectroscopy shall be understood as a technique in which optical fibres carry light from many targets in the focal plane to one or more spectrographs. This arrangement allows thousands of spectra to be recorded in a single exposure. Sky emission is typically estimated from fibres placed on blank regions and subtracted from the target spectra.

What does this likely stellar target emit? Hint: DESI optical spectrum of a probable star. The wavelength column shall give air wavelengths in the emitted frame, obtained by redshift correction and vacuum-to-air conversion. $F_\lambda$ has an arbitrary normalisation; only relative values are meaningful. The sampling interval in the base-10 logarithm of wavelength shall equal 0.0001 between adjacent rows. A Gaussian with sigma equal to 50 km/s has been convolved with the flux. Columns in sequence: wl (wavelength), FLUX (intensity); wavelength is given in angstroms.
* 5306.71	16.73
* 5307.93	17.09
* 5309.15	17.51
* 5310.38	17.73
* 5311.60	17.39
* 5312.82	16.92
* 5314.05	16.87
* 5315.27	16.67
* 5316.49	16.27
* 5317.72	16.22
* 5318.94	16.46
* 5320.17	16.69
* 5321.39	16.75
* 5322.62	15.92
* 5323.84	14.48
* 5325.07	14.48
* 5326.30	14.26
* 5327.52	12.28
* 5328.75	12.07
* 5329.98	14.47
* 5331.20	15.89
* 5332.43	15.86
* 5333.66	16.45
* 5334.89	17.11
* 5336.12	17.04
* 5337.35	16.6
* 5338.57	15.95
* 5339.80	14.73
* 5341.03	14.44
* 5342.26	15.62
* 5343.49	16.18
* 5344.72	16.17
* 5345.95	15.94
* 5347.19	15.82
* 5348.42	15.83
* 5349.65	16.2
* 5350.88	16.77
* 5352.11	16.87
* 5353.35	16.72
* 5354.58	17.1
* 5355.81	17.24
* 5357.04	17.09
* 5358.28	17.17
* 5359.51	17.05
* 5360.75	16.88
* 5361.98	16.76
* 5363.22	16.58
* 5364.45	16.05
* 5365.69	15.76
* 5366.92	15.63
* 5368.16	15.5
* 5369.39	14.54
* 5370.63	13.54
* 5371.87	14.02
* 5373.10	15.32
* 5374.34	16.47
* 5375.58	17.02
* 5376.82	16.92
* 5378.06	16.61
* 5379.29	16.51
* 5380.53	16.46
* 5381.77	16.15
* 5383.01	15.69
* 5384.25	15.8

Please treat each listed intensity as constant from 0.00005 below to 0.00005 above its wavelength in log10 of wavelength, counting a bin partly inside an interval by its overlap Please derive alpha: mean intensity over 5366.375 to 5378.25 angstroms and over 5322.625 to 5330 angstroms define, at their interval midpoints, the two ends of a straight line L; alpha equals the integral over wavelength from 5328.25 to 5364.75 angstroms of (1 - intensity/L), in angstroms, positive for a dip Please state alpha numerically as -4.1 angstroms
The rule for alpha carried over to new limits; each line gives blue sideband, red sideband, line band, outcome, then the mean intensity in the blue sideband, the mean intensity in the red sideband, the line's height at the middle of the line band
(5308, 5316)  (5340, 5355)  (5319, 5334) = 1.55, 17.2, 16.1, 16.7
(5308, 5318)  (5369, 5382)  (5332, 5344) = 0.37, 17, 15.8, 16.5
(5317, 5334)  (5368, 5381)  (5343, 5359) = -1.14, 15.1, 15.7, 15.4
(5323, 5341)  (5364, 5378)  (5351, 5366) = -1.34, 15.1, 15.6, 15.4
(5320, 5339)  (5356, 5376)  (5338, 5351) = -0.11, 15.4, 16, 15.6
